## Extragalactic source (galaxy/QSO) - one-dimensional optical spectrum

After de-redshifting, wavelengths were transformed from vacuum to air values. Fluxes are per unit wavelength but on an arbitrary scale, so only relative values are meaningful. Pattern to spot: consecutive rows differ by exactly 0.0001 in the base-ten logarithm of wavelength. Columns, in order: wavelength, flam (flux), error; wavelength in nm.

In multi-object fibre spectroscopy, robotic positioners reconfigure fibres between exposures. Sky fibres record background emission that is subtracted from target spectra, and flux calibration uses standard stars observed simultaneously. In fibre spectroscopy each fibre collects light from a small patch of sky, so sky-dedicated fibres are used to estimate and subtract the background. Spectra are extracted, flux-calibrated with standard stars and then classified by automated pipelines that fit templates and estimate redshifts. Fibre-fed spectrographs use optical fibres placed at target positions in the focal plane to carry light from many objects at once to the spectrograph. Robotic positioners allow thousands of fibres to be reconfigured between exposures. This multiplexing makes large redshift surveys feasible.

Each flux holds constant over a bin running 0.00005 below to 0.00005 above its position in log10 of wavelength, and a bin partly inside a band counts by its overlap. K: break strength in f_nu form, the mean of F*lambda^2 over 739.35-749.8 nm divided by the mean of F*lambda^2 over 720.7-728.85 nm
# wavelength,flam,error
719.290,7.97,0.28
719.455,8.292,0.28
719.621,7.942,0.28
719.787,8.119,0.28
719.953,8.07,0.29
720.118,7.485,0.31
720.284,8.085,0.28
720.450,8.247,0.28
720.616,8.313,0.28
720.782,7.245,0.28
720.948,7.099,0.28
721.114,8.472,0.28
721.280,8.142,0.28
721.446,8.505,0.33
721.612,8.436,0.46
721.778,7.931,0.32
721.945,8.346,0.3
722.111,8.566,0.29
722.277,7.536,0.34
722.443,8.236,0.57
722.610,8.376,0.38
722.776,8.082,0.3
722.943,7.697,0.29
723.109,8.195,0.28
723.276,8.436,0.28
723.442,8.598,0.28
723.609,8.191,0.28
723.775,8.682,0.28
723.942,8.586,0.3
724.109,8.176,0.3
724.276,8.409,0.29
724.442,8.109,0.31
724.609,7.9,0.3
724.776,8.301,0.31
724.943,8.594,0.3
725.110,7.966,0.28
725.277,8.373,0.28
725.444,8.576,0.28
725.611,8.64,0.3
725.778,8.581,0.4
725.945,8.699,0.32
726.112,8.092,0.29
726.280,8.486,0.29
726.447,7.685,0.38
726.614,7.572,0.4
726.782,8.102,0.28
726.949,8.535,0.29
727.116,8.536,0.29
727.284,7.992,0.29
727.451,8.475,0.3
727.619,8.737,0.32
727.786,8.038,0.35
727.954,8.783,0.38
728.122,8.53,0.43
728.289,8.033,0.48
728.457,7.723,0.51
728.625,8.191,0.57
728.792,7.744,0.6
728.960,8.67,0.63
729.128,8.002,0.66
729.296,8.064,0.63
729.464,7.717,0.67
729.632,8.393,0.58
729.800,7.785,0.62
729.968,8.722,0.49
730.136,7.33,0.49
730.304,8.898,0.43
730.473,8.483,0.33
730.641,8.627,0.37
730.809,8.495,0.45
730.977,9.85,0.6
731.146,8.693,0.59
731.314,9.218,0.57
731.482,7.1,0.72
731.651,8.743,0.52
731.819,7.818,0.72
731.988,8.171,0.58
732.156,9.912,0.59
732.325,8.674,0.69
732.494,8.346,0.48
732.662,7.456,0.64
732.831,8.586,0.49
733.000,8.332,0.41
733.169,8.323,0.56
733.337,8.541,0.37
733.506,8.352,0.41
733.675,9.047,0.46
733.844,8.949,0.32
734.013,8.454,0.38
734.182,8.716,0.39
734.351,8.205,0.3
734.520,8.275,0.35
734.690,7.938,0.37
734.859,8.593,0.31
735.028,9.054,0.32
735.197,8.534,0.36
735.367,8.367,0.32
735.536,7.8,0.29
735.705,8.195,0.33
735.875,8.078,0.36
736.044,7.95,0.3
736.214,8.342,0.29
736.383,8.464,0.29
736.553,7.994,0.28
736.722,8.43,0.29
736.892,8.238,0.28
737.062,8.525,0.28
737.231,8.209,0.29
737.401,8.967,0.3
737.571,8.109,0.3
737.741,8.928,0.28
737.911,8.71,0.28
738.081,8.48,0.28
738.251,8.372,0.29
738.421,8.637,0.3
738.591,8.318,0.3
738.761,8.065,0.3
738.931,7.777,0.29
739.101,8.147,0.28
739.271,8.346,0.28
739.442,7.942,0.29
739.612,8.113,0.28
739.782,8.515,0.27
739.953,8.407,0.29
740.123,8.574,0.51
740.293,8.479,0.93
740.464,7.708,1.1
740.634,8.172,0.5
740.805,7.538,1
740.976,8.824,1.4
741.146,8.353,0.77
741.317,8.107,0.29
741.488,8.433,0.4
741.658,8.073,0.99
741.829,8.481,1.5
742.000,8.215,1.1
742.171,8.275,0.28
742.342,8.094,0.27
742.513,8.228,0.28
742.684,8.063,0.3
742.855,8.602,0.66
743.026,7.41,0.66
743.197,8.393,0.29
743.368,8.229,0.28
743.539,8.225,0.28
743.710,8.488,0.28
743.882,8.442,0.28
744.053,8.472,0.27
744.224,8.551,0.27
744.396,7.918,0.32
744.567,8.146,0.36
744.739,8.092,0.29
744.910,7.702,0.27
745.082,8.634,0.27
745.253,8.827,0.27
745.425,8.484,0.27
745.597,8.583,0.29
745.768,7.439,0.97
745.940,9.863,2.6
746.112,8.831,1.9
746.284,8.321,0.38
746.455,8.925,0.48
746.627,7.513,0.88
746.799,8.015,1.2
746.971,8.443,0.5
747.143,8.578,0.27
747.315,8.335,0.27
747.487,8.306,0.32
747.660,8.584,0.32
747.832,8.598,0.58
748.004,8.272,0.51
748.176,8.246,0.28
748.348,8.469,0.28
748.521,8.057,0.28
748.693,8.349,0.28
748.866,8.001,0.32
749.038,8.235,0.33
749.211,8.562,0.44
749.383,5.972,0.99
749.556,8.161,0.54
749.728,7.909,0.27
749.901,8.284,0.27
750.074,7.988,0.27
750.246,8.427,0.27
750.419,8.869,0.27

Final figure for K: 1.1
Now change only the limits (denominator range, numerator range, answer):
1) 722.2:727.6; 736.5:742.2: 1.05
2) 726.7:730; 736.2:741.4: 1.04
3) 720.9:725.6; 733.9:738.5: 1.05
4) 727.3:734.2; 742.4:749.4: 1.03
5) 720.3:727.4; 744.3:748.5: 1.08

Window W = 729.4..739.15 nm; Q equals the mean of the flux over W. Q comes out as 8.41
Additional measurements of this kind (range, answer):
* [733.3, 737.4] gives 8.39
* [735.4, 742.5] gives 8.28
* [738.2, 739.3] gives 8.23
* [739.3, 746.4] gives 8.3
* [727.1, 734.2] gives 8.4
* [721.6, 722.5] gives 8.16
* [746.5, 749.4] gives 8.21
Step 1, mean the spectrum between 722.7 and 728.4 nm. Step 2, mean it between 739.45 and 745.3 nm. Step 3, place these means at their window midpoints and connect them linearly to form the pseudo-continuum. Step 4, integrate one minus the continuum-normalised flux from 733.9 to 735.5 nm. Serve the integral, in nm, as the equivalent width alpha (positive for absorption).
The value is -0.03 nm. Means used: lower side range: 8.3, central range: 8.45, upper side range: 8.25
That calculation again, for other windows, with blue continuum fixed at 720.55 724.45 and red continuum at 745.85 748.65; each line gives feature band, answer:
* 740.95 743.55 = 0.05 nm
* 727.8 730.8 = 0.01 nm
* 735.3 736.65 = 0.03 nm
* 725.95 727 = 0.01 nm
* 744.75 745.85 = 0.02 nm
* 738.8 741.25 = 0.05 nm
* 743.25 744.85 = 0.03 nm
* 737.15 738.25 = -0.03 nm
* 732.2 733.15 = -0.01 nm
